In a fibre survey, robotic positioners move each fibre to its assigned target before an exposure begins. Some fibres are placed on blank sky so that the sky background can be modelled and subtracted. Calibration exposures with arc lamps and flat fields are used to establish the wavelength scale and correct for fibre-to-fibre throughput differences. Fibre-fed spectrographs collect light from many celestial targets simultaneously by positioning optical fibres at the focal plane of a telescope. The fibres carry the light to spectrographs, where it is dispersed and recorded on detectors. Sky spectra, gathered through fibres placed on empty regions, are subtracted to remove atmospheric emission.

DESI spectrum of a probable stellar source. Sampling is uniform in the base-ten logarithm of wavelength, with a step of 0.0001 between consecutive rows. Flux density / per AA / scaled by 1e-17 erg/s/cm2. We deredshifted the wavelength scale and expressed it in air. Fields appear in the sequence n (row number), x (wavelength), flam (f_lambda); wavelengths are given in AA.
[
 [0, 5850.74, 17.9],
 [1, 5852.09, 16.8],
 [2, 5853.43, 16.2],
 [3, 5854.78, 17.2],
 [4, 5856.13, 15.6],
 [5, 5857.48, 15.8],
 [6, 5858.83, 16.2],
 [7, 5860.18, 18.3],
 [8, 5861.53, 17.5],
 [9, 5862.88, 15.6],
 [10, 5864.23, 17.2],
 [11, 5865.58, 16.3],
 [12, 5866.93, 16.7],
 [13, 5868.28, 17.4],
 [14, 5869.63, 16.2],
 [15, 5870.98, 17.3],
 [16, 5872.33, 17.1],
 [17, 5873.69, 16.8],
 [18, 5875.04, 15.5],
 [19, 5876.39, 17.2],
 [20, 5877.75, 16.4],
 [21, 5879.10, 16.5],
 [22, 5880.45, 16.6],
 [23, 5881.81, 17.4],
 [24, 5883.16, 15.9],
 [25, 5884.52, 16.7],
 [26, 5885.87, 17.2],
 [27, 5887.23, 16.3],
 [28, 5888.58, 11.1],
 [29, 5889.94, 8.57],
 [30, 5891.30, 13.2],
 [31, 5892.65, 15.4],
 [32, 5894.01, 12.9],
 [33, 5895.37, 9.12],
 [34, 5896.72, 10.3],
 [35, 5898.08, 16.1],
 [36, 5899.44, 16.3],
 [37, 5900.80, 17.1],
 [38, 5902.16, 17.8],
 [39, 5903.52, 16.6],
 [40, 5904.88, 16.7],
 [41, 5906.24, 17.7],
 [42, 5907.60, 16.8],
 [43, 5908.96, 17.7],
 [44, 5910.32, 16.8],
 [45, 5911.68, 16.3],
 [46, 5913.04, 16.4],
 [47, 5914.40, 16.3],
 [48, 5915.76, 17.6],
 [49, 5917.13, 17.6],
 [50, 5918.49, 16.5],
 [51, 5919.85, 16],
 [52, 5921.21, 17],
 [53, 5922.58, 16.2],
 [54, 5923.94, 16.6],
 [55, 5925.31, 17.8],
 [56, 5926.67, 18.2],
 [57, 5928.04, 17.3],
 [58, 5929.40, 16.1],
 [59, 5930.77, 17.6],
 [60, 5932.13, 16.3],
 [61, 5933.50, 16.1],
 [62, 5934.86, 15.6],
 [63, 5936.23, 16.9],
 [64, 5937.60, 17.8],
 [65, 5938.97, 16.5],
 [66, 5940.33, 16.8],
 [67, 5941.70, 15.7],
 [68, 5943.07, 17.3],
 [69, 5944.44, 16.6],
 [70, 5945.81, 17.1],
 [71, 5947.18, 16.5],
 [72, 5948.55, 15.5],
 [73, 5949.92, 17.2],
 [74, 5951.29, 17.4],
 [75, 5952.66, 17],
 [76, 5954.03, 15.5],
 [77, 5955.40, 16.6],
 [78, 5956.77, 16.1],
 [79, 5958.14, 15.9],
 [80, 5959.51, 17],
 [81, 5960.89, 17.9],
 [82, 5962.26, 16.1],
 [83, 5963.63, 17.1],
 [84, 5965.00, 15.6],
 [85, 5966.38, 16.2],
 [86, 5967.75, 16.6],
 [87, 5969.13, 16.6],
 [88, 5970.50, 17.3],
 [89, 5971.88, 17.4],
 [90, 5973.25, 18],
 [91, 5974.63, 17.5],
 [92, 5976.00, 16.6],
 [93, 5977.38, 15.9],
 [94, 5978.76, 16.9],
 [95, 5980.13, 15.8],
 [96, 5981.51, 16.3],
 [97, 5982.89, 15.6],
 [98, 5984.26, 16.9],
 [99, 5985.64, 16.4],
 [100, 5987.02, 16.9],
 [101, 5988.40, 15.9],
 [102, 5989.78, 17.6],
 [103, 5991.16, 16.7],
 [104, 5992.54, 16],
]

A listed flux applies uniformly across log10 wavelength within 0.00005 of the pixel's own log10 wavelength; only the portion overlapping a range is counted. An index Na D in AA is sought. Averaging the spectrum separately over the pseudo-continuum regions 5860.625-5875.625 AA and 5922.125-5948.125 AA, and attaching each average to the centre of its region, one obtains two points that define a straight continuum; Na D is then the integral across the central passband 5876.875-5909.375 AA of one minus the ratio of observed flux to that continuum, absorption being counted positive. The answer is 2.9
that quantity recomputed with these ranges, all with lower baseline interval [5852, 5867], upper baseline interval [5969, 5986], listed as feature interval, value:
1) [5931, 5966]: 0.3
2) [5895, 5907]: 0.8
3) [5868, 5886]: -0.1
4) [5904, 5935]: -0.4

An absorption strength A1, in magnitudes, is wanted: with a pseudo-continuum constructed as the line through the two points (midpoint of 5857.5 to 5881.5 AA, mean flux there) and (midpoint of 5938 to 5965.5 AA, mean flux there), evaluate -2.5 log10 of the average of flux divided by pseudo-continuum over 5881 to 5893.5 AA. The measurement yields 0.144 mag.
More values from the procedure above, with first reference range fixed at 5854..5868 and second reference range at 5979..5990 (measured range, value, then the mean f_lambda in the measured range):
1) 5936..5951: -0.016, 16.7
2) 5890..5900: 0.264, 13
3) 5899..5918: -0.028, 17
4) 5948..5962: -0.010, 16.6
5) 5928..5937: -0.001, 16.5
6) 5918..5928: -0.026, 16.9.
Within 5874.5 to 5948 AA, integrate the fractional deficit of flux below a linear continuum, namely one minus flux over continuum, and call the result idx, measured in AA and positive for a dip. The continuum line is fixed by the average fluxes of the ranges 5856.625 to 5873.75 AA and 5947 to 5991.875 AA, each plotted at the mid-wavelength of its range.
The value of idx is 2.7 AA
